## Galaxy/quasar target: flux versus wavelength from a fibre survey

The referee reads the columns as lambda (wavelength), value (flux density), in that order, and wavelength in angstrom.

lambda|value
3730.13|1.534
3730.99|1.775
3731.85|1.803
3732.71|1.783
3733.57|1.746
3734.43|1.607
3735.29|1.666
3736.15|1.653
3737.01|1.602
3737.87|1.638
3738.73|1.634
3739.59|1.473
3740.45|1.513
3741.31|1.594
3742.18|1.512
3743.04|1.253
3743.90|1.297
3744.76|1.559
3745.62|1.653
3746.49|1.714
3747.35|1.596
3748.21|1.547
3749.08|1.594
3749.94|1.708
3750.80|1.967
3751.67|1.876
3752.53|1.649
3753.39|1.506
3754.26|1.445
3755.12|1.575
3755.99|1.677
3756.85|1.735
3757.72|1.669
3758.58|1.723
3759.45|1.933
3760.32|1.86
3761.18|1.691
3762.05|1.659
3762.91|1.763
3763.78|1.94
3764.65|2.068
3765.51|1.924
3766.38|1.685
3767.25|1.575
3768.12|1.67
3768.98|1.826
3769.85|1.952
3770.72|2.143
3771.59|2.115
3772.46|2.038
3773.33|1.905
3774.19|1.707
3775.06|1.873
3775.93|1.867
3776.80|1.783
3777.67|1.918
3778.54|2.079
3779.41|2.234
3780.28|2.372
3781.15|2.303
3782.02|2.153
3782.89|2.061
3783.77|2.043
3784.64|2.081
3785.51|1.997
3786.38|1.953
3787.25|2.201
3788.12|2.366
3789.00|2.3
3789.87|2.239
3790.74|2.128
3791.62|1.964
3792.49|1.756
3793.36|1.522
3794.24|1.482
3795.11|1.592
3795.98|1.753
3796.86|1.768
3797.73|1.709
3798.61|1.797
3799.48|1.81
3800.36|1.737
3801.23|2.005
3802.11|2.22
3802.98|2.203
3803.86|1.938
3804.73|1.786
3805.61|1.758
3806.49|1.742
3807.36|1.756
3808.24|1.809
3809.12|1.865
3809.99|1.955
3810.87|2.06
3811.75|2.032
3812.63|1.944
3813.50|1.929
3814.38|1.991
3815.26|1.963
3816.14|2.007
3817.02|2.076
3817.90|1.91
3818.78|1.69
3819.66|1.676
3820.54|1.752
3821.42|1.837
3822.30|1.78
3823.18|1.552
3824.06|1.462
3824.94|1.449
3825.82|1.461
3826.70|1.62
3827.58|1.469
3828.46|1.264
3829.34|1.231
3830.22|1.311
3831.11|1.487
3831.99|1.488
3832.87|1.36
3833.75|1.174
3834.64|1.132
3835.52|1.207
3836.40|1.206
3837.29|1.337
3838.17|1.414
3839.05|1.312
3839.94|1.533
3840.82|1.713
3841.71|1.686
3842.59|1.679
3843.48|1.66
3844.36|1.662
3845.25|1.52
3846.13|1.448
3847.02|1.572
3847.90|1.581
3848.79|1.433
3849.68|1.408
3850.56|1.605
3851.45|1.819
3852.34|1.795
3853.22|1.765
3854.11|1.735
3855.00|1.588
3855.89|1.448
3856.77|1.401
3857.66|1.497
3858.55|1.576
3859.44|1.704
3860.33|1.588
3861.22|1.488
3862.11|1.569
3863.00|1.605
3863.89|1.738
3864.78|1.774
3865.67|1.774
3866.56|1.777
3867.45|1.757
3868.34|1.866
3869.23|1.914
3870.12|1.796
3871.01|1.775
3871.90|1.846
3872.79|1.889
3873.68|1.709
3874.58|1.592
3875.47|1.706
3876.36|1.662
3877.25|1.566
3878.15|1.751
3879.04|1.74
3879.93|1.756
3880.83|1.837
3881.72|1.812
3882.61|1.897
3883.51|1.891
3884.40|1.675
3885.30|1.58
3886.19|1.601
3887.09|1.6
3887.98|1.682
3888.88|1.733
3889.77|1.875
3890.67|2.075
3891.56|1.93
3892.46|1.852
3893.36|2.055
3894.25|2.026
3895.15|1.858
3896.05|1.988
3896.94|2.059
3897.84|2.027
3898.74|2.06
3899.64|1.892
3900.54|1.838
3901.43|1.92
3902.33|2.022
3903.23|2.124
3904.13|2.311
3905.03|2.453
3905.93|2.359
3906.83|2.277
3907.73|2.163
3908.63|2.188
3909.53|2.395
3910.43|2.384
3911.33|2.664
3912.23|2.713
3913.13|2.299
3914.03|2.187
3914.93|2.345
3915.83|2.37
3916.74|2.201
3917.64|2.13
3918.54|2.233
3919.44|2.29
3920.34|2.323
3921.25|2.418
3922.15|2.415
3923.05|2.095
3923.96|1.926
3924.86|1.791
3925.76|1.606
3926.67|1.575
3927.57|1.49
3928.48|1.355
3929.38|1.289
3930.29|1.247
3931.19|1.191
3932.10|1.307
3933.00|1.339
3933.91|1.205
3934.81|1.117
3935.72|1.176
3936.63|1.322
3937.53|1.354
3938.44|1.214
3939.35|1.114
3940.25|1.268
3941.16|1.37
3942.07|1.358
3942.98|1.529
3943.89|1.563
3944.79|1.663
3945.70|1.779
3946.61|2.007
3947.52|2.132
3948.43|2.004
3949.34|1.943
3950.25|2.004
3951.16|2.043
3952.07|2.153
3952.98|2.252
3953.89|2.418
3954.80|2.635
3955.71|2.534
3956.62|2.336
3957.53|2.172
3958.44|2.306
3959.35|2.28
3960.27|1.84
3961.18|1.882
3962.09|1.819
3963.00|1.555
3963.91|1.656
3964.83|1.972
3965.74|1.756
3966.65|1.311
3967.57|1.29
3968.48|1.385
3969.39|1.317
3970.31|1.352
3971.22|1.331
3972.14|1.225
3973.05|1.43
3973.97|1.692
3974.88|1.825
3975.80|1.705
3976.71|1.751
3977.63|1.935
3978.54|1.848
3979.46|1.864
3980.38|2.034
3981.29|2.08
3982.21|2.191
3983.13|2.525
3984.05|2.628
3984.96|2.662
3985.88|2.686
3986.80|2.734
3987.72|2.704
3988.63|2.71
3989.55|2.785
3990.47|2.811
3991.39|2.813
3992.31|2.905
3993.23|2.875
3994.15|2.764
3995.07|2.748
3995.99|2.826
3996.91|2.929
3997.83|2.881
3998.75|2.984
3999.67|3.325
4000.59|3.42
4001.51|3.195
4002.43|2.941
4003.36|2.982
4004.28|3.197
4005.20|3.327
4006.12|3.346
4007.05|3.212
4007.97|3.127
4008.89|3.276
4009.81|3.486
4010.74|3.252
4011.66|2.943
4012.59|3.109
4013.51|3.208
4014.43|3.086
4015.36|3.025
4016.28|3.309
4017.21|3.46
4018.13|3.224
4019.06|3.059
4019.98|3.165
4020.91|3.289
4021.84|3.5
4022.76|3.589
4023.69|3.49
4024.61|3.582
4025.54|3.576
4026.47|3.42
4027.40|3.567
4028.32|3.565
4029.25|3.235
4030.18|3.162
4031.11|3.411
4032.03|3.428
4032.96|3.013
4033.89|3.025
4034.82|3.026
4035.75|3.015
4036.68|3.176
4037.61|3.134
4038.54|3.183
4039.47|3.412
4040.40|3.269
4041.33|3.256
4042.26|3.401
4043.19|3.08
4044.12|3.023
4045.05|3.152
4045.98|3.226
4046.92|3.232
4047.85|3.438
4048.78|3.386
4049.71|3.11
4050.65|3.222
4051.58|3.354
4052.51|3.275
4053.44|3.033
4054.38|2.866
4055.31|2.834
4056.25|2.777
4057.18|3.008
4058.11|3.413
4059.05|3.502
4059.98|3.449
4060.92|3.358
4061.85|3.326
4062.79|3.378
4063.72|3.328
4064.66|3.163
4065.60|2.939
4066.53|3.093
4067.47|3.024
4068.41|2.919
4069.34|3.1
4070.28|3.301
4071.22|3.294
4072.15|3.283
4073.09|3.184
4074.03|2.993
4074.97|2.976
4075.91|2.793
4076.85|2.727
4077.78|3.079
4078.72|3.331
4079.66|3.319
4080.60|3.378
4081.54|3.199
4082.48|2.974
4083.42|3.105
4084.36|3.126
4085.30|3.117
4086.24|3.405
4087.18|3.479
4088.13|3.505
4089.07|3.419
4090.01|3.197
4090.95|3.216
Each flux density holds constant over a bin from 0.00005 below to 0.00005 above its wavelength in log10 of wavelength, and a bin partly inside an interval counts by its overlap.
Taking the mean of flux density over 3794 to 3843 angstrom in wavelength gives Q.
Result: 1.68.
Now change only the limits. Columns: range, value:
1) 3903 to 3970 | 1.88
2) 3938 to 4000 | 2.08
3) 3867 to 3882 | 1.76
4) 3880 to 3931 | 2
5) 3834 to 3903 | 1.7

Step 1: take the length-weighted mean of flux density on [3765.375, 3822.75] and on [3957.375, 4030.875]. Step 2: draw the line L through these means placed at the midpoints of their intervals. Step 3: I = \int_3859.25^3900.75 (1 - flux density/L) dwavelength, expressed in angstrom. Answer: 8.2 angstrom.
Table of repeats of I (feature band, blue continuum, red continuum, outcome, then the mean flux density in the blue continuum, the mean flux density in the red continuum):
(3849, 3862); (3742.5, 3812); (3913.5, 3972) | 1.56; 1.85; 1.78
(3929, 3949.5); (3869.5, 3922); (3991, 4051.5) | 8.27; 2.01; 3.2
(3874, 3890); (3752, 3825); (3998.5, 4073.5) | 4.49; 1.88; 3.23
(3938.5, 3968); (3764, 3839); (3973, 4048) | 8.76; 1.81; 2.97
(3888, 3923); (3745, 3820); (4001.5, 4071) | 5.11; 1.87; 3.23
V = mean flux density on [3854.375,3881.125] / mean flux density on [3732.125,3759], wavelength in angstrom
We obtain 1.04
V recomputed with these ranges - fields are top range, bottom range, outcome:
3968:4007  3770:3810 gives 1.26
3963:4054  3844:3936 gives 1.55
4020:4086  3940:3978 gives 1.78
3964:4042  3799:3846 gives 1.66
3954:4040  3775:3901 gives 1.53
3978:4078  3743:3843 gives 1.74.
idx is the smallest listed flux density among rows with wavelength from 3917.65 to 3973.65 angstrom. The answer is 1.114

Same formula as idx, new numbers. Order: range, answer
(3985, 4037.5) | 2.686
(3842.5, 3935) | 1.117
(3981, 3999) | 2.08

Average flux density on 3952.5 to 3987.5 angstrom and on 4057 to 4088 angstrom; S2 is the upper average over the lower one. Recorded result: 1.63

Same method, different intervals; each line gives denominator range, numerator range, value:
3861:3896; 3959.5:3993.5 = 1.14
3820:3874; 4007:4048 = 2.07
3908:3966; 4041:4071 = 1.69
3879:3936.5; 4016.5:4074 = 1.68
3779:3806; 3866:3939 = 0.95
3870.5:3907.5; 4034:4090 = 1.69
